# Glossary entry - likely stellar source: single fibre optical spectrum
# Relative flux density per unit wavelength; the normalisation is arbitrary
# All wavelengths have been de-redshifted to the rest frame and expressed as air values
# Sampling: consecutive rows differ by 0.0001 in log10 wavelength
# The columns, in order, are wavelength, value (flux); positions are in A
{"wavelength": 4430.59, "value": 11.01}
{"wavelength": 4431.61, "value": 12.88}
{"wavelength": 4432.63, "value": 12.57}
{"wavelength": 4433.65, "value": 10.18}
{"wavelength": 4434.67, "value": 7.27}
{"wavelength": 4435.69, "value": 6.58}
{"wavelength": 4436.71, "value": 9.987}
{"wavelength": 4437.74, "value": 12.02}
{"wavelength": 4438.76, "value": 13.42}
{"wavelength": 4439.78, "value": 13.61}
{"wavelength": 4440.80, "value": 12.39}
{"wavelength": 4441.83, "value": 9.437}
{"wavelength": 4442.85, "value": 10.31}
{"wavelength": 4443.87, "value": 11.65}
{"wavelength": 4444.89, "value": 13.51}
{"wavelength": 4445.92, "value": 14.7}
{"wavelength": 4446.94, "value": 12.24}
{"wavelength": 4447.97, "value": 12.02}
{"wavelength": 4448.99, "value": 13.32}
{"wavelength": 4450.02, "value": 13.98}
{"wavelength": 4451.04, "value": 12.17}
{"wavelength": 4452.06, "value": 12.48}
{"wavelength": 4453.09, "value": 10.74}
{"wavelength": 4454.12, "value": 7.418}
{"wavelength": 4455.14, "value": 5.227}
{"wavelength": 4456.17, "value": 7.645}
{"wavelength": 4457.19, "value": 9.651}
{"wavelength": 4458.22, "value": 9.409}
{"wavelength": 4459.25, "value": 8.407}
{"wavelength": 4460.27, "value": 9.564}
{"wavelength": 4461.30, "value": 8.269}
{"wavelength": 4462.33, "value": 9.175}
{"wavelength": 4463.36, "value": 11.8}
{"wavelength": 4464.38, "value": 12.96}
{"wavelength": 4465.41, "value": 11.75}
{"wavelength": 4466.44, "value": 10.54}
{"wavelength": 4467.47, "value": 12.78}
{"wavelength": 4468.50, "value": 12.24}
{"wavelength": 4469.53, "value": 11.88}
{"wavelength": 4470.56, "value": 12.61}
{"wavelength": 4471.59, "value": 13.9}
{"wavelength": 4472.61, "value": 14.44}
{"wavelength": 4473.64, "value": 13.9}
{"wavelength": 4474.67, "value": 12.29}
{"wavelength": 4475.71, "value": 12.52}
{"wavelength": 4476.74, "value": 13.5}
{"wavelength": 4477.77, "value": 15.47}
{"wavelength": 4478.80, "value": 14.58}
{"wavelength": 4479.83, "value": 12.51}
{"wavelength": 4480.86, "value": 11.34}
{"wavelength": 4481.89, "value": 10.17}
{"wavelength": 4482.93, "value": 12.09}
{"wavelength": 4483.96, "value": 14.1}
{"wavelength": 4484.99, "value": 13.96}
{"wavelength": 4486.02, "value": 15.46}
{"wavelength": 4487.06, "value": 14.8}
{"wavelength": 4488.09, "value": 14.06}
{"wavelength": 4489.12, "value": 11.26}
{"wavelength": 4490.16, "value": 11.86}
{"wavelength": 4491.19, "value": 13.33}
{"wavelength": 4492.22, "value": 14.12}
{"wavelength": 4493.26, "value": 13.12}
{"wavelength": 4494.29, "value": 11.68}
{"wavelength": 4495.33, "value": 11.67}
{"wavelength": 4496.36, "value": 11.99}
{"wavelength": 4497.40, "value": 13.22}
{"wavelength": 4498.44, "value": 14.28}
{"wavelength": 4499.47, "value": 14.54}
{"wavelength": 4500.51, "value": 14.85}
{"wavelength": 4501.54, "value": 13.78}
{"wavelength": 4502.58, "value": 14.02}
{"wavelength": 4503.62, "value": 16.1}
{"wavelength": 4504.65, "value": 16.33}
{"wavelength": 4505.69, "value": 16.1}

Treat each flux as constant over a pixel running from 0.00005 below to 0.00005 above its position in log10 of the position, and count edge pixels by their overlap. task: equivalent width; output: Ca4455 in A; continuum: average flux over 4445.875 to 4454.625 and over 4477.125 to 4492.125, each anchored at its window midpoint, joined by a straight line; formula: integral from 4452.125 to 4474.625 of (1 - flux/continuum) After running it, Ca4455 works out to 3.15 A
